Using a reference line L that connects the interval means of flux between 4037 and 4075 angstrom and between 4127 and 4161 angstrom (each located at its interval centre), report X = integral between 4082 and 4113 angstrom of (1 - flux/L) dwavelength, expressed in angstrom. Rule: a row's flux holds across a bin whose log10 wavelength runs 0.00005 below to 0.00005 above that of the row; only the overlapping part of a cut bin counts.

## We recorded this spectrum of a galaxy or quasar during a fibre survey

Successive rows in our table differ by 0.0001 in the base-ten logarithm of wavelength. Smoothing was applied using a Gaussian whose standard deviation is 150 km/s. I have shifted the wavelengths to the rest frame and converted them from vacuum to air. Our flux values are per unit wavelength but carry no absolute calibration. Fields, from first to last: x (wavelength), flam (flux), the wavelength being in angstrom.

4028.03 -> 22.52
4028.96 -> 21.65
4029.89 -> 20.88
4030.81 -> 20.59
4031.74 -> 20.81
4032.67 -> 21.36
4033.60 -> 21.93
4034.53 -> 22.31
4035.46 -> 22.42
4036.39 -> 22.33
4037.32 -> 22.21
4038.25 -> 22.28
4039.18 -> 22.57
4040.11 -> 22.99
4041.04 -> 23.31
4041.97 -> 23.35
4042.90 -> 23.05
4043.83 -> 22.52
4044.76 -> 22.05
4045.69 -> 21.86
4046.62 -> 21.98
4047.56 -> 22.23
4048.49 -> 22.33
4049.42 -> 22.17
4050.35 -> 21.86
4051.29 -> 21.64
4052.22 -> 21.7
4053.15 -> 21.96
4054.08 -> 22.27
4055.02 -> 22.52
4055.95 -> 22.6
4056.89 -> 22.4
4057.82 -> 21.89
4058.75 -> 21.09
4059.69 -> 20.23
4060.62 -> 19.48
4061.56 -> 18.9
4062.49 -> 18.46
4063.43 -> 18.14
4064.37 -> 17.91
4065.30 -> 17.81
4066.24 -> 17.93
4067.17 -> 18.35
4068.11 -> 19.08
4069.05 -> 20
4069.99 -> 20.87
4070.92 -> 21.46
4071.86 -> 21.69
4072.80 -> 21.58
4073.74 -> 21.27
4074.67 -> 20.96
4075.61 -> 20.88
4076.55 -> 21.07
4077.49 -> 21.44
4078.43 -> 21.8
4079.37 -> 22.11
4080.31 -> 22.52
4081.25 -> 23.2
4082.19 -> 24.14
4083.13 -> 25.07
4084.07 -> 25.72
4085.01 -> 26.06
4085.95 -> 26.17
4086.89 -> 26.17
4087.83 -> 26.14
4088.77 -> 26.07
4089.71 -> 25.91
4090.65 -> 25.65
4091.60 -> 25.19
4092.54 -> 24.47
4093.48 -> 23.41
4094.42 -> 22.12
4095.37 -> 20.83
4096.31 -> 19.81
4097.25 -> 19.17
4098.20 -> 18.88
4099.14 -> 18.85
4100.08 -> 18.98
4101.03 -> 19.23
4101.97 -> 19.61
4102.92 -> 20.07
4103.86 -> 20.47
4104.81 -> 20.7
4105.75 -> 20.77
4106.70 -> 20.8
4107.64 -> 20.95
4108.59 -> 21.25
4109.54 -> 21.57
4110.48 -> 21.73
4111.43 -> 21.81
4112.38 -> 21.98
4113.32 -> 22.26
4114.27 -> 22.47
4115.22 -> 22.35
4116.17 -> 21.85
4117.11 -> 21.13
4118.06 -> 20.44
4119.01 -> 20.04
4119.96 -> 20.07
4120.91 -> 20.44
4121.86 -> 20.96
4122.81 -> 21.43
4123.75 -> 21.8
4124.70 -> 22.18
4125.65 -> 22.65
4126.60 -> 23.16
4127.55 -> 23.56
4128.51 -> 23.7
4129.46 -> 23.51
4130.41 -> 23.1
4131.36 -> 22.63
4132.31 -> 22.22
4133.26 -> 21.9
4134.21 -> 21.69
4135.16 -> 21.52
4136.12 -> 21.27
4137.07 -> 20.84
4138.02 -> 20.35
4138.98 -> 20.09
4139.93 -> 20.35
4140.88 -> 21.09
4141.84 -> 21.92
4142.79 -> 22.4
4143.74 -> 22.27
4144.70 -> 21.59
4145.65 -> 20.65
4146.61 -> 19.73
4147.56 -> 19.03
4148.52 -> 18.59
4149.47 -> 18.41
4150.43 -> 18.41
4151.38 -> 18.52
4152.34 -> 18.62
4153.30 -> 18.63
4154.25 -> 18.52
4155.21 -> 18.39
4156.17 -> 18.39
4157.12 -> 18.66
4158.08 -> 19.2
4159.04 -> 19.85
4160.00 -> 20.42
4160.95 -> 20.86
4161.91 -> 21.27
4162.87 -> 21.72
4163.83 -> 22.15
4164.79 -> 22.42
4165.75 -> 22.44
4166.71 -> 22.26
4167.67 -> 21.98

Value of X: -2.2 angstrom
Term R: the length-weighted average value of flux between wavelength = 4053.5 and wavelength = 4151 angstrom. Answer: 21.5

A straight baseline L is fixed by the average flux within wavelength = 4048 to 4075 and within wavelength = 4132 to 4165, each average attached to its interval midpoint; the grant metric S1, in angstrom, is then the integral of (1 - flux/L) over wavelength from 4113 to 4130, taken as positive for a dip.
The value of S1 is -1.2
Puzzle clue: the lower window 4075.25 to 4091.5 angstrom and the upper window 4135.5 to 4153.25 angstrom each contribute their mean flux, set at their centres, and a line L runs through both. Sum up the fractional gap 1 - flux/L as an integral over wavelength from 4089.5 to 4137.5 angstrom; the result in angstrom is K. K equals 1.2 angstrom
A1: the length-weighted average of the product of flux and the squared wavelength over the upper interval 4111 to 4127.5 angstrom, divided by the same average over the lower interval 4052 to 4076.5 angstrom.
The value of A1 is 1.09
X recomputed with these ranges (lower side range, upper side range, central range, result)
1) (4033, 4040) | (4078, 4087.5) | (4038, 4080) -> 3.7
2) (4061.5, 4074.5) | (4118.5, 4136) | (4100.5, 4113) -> 0.2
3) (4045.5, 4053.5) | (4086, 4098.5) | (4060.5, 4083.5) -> 2.2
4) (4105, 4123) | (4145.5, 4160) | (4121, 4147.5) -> -2.2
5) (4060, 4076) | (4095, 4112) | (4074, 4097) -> -4.1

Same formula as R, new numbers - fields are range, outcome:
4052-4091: 21.9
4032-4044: 22.5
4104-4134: 21.8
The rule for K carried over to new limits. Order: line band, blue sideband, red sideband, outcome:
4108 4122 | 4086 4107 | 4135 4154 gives -0.02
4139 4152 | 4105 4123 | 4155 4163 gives 0.04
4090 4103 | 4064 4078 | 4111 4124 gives -0.28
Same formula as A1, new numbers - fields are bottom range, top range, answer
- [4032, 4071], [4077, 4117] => 1.07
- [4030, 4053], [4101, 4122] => 0.98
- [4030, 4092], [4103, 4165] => 0.98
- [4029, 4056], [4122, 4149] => 1.02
